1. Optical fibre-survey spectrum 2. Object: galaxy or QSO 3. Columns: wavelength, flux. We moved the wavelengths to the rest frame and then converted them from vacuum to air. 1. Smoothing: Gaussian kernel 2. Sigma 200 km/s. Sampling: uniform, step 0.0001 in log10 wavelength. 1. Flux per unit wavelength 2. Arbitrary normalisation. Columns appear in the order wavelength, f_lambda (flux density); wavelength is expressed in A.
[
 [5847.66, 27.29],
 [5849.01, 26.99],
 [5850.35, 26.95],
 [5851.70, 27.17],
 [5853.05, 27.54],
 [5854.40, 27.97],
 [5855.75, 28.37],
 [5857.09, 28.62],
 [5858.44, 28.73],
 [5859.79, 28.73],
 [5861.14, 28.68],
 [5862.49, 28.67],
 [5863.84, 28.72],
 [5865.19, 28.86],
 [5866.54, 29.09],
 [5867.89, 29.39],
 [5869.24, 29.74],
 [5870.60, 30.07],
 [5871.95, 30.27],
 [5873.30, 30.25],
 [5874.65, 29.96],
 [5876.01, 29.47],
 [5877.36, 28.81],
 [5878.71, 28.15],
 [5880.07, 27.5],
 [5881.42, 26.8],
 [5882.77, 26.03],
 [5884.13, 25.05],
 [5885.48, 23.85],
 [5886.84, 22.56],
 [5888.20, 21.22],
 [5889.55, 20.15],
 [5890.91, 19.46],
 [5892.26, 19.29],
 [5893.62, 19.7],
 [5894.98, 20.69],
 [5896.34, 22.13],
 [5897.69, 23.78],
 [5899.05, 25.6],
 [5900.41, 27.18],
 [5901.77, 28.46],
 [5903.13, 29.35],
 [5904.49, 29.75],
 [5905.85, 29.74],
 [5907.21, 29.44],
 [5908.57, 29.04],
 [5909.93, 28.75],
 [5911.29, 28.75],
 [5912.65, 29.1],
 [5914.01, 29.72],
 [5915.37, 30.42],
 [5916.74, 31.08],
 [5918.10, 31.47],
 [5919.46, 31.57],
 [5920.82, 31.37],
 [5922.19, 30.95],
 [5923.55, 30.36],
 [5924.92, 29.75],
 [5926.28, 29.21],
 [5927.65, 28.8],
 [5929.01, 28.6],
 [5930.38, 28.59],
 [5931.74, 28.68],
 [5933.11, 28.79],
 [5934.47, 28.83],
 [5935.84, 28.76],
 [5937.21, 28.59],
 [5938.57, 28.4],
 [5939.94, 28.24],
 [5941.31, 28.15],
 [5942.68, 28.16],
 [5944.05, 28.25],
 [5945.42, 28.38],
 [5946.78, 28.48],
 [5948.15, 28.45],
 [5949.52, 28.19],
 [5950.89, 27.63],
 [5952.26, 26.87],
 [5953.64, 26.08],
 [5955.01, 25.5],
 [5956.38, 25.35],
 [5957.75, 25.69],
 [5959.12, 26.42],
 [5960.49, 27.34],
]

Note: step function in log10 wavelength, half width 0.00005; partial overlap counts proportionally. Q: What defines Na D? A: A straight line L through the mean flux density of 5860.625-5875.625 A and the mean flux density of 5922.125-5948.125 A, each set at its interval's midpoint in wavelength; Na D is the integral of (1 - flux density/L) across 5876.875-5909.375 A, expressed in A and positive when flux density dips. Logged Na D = 4.5 A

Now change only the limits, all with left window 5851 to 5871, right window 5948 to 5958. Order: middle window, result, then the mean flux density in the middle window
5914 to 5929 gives -1.7 A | 30.4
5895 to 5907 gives 0.4 A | 26.7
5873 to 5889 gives 1.0 A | 26.5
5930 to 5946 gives -0.9 A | 28.5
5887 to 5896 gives 2.5 A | 20.3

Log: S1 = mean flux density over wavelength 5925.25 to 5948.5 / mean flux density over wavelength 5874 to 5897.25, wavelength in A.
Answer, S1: 1.18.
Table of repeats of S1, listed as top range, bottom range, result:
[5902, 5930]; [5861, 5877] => 1.01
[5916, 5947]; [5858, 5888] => 1.05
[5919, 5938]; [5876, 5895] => 1.24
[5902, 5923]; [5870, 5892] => 1.15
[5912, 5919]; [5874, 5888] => 1.14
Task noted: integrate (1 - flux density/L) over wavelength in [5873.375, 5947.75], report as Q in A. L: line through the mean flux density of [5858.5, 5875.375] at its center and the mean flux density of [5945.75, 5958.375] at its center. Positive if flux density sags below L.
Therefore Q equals 1.53 A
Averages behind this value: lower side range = 29.3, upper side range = 27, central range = 27.5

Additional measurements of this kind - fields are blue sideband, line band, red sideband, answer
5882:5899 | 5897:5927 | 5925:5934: -4.03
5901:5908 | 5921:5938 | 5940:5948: -0.33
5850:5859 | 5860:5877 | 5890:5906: -1.67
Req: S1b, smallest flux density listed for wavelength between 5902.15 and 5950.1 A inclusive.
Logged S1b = 28.15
